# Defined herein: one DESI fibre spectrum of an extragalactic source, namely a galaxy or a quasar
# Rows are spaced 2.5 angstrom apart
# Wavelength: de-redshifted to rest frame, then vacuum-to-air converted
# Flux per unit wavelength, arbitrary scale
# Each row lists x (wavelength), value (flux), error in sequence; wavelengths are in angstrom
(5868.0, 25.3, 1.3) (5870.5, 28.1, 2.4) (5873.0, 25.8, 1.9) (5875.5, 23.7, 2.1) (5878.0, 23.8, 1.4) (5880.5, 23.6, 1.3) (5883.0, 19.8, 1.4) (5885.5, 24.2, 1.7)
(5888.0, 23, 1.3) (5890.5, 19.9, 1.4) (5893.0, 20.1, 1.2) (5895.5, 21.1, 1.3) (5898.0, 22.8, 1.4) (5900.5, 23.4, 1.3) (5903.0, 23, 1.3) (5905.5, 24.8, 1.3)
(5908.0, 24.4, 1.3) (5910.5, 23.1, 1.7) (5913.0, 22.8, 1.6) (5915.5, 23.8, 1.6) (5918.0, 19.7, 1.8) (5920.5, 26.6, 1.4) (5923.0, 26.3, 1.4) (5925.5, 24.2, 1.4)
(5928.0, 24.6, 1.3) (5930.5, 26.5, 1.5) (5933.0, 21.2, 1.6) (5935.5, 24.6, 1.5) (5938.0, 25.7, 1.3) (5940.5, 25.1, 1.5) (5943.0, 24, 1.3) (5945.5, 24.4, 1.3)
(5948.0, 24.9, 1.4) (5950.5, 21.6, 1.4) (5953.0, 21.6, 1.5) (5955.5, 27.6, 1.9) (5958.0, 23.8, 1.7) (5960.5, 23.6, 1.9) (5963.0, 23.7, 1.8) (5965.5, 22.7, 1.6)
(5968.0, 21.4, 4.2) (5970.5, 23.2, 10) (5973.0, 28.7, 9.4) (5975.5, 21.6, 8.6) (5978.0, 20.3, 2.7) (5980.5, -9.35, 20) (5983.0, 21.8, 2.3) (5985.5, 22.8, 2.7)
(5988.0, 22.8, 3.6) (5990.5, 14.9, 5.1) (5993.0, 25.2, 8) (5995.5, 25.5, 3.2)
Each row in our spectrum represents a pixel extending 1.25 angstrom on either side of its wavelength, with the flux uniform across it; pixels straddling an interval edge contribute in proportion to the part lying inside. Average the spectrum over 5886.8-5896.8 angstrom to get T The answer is 21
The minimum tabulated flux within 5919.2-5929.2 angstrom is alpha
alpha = 24.2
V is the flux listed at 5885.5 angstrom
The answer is 24.2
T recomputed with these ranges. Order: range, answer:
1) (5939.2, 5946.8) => 24.5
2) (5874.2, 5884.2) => 22.8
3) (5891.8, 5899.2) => 21.3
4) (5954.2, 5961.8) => 25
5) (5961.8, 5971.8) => 22.8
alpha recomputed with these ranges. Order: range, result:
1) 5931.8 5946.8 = 21.2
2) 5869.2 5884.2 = 19.8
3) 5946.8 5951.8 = 21.6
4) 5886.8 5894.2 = 19.9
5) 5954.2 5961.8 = 23.6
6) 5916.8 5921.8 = 19.7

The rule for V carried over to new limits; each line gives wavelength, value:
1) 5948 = 24.9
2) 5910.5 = 23.1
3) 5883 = 19.8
